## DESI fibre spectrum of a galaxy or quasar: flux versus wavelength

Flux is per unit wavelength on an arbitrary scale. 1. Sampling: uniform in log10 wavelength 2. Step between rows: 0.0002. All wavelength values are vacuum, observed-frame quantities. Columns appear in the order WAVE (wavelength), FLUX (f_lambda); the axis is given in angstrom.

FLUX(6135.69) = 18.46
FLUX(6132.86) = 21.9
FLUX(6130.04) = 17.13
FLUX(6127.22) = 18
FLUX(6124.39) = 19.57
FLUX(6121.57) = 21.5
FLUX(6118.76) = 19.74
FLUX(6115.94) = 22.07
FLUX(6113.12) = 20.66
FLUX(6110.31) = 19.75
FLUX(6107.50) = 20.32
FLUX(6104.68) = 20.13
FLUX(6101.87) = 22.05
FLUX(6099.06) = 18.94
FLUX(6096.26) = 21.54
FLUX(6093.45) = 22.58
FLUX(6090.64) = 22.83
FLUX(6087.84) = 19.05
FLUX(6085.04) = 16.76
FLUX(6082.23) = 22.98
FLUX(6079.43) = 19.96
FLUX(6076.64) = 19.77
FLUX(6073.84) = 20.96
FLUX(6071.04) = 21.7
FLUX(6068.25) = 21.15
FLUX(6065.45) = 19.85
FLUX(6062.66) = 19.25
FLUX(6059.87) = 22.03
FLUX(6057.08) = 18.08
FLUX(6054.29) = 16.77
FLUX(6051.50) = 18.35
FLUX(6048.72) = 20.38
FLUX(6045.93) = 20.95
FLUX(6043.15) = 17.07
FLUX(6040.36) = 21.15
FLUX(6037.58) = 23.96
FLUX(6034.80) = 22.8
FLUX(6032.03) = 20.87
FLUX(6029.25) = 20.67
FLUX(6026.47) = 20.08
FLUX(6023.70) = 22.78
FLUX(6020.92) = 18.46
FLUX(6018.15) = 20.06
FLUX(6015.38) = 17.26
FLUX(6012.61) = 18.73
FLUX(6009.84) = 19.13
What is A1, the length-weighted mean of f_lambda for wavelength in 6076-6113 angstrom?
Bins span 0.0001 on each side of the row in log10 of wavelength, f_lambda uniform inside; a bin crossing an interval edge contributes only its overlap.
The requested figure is 20.5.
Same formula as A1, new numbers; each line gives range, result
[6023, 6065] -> 20.3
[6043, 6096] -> 20.1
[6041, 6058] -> 18.7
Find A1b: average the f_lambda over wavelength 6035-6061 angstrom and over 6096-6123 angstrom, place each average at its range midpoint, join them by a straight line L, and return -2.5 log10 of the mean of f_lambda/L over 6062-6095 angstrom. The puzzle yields -0.02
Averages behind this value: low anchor 20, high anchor 20.6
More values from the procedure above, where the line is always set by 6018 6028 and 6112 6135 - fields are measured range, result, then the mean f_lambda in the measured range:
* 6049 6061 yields 0.08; 18.9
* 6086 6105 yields -0.05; 21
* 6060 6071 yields -0.02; 20.5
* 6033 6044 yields -0.06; 21.4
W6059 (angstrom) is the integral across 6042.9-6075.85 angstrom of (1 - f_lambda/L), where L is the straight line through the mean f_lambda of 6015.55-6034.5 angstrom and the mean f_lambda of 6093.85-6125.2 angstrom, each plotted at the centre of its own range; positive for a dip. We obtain 1.1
